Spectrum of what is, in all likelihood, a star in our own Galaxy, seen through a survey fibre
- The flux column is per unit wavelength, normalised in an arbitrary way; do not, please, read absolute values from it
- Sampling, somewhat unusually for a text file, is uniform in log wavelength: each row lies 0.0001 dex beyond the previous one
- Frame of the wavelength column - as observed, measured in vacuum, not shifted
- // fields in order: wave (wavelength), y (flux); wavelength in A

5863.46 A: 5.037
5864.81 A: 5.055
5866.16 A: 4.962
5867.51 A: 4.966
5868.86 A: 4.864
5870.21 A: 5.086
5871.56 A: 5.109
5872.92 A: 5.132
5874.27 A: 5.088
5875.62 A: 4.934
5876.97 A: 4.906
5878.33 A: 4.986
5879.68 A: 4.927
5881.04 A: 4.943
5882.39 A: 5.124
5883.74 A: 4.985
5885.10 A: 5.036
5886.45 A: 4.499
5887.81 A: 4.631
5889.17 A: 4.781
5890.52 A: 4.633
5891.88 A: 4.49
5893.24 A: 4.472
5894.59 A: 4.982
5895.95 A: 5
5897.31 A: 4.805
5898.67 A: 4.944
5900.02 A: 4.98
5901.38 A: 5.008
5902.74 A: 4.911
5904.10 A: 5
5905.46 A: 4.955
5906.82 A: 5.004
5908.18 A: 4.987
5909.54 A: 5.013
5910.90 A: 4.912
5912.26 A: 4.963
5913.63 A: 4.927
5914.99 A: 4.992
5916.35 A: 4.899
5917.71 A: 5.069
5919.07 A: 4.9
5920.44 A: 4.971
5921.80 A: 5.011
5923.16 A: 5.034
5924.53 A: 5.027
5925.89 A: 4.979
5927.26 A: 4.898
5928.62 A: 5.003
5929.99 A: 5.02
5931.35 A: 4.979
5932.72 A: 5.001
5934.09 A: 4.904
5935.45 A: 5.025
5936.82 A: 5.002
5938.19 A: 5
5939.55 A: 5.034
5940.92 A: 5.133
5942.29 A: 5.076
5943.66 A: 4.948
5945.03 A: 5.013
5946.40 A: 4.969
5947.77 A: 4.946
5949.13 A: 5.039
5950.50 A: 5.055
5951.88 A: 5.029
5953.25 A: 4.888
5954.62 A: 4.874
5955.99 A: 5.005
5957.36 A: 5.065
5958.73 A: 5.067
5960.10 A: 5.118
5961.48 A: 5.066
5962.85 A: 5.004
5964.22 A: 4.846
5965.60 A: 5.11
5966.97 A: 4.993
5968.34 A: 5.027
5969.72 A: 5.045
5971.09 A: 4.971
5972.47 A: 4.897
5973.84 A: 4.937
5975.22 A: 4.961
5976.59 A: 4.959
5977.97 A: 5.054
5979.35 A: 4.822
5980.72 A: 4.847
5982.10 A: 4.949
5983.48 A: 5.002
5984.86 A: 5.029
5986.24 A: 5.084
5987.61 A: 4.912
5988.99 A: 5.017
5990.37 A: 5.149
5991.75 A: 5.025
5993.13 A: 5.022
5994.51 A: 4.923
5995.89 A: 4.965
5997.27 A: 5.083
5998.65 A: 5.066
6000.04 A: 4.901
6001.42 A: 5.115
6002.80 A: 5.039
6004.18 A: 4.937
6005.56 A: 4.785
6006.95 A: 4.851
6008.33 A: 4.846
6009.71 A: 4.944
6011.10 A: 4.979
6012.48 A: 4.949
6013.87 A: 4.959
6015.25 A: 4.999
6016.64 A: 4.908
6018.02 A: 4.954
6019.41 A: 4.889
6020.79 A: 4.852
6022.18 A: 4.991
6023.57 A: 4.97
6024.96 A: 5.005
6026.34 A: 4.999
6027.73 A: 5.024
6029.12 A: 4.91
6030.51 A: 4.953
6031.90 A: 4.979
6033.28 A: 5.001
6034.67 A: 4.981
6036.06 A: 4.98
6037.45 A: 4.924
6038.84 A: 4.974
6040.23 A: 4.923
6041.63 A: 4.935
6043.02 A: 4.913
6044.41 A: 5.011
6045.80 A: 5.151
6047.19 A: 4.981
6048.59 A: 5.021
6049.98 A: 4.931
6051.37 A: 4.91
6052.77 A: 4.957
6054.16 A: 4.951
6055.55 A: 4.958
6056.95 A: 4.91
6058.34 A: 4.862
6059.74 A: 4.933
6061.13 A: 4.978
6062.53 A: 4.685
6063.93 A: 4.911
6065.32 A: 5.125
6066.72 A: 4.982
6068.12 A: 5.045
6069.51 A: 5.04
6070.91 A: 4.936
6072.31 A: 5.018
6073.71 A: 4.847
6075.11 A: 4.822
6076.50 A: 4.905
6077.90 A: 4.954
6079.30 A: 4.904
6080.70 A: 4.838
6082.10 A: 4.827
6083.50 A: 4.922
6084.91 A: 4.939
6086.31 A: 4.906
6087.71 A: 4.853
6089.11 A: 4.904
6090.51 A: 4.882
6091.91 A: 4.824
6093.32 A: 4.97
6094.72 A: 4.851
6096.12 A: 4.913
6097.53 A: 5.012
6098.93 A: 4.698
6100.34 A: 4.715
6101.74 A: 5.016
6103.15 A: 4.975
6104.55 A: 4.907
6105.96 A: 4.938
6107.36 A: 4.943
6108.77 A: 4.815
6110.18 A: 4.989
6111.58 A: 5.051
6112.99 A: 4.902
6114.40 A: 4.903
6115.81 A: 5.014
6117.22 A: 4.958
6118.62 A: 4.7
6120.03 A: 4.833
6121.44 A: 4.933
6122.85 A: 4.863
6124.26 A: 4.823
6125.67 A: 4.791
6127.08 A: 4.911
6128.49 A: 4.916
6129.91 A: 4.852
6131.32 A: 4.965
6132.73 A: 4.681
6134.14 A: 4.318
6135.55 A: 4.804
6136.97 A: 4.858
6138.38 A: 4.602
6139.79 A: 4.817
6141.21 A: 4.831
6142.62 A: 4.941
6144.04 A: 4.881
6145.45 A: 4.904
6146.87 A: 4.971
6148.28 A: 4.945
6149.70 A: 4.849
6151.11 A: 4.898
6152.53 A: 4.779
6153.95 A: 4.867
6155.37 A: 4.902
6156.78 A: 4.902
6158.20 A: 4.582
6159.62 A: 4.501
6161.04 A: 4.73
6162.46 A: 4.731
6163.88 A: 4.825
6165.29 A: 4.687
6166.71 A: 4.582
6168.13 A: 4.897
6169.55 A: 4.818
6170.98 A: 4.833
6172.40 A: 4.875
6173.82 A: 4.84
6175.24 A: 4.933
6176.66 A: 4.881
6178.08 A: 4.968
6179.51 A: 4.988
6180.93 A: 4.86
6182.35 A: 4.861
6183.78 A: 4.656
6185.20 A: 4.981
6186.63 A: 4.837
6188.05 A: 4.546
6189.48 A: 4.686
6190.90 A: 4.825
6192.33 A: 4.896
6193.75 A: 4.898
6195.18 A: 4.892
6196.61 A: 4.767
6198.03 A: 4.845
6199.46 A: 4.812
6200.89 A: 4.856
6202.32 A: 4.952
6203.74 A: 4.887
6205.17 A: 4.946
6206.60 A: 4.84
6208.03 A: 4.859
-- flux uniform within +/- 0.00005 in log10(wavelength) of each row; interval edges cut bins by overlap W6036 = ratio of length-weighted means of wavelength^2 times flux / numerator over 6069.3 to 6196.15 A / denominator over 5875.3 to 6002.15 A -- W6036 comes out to 1.04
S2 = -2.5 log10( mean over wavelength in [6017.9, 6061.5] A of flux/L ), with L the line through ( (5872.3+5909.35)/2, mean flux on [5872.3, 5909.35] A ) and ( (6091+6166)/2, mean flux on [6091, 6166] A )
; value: -0.021 mag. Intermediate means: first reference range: 4.9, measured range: 4.96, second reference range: 4.85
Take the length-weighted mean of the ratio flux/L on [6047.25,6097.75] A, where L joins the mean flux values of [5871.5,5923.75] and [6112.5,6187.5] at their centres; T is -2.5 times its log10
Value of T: -0.01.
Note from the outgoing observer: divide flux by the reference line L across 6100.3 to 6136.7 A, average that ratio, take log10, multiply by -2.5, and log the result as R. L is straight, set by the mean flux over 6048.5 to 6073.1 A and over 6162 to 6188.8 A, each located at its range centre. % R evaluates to 0.00 mag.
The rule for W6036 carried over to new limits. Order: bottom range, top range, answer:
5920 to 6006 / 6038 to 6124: 1.02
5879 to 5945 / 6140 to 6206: 1.07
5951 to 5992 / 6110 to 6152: 1.03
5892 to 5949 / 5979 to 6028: 1.03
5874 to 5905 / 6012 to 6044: 1.07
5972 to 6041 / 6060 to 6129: 1.02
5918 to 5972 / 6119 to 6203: 1.04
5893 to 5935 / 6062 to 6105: 1.05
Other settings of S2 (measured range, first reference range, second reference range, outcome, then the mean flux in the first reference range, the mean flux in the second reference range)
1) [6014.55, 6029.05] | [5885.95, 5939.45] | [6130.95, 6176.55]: -0.02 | 4.92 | 4.8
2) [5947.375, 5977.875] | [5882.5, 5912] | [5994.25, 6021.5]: -0.02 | 4.87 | 4.95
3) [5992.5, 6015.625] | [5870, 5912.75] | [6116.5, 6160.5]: -0.02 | 4.91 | 4.82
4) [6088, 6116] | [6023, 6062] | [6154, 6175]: -0.01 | 4.96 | 4.77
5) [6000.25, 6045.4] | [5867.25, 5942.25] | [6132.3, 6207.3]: -0.01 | 4.94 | 4.82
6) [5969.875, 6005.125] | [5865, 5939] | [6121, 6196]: -0.02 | 4.94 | 4.82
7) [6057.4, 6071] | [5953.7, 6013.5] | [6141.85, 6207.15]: -0.01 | 4.98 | 4.83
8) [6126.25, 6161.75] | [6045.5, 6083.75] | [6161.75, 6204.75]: 0.01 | 4.94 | 4.83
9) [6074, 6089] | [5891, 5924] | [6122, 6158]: -0.01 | 4.92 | 4.83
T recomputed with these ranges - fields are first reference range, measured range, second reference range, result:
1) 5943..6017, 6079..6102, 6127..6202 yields 0.00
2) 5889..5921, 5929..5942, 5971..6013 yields -0.02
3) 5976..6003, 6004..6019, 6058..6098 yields 0.01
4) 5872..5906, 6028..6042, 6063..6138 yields -0.02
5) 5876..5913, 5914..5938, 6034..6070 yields -0.02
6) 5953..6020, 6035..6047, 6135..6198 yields -0.01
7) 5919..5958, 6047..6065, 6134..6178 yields -0.01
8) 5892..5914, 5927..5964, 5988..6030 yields -0.01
